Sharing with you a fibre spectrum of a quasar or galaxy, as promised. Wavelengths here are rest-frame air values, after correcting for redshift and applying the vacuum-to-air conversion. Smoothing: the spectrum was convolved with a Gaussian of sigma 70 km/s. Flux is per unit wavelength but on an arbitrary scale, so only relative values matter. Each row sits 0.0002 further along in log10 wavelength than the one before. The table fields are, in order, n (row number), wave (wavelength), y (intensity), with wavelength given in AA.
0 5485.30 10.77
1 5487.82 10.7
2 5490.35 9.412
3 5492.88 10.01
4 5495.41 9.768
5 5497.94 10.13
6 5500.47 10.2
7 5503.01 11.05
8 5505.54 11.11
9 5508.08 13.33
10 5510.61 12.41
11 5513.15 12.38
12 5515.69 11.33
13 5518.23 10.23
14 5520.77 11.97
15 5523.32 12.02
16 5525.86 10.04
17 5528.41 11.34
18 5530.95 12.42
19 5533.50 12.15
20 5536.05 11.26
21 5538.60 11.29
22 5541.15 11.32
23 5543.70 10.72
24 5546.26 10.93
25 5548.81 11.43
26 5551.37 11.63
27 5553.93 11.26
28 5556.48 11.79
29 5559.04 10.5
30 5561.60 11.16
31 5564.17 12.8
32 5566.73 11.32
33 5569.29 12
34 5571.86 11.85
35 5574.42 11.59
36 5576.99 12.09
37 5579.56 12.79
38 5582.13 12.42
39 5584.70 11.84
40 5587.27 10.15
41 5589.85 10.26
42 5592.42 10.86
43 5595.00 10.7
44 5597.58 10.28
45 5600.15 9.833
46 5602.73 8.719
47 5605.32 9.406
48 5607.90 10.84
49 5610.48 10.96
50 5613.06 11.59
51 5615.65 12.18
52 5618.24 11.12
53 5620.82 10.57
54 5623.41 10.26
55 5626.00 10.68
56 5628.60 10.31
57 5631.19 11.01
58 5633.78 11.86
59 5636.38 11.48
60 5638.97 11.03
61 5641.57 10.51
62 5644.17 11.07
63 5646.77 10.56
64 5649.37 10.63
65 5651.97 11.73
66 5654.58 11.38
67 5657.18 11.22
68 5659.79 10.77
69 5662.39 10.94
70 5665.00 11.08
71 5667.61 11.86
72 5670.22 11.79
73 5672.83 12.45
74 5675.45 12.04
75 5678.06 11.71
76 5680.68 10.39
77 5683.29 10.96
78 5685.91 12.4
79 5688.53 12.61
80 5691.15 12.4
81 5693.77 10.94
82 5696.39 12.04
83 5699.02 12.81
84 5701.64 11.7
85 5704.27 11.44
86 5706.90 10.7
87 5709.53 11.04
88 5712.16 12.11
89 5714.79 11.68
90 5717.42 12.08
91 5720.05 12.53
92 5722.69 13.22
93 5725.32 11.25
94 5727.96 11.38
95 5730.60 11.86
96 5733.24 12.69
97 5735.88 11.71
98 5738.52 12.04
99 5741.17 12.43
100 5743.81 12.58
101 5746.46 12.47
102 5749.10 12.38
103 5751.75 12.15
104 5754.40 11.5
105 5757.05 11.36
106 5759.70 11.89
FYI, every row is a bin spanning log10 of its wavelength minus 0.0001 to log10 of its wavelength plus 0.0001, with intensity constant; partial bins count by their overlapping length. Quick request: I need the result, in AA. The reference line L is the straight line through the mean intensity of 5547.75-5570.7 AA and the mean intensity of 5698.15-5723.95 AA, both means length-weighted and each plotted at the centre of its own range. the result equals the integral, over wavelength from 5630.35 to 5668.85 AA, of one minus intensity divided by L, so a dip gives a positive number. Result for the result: 2.0 AA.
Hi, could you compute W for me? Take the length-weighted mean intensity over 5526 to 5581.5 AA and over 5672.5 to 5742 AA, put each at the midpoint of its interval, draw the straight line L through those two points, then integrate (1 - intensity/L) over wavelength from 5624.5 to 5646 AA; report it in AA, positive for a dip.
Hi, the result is 1.4 AA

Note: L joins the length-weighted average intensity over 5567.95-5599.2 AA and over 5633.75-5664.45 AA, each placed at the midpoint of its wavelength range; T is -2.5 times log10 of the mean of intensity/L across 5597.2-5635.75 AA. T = 0.06 mag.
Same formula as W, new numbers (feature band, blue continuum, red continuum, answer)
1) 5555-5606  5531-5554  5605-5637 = 0.3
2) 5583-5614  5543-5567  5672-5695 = 2.8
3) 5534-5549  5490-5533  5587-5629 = -0.3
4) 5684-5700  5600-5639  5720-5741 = -0.7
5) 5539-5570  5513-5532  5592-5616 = -1.0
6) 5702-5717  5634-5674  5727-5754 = 0.5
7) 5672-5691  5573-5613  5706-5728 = -0.4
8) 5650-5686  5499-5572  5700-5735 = 0.9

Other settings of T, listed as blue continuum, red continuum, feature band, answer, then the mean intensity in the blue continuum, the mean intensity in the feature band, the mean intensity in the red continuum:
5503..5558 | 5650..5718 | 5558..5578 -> -0.01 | 11.5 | 11.7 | 11.6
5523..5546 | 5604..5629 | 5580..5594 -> -0.02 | 11.3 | 11.2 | 10.8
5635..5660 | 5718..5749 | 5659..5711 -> -0.01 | 11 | 11.6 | 12.2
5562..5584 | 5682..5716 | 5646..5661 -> 0.08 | 12.1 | 11.1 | 11.8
